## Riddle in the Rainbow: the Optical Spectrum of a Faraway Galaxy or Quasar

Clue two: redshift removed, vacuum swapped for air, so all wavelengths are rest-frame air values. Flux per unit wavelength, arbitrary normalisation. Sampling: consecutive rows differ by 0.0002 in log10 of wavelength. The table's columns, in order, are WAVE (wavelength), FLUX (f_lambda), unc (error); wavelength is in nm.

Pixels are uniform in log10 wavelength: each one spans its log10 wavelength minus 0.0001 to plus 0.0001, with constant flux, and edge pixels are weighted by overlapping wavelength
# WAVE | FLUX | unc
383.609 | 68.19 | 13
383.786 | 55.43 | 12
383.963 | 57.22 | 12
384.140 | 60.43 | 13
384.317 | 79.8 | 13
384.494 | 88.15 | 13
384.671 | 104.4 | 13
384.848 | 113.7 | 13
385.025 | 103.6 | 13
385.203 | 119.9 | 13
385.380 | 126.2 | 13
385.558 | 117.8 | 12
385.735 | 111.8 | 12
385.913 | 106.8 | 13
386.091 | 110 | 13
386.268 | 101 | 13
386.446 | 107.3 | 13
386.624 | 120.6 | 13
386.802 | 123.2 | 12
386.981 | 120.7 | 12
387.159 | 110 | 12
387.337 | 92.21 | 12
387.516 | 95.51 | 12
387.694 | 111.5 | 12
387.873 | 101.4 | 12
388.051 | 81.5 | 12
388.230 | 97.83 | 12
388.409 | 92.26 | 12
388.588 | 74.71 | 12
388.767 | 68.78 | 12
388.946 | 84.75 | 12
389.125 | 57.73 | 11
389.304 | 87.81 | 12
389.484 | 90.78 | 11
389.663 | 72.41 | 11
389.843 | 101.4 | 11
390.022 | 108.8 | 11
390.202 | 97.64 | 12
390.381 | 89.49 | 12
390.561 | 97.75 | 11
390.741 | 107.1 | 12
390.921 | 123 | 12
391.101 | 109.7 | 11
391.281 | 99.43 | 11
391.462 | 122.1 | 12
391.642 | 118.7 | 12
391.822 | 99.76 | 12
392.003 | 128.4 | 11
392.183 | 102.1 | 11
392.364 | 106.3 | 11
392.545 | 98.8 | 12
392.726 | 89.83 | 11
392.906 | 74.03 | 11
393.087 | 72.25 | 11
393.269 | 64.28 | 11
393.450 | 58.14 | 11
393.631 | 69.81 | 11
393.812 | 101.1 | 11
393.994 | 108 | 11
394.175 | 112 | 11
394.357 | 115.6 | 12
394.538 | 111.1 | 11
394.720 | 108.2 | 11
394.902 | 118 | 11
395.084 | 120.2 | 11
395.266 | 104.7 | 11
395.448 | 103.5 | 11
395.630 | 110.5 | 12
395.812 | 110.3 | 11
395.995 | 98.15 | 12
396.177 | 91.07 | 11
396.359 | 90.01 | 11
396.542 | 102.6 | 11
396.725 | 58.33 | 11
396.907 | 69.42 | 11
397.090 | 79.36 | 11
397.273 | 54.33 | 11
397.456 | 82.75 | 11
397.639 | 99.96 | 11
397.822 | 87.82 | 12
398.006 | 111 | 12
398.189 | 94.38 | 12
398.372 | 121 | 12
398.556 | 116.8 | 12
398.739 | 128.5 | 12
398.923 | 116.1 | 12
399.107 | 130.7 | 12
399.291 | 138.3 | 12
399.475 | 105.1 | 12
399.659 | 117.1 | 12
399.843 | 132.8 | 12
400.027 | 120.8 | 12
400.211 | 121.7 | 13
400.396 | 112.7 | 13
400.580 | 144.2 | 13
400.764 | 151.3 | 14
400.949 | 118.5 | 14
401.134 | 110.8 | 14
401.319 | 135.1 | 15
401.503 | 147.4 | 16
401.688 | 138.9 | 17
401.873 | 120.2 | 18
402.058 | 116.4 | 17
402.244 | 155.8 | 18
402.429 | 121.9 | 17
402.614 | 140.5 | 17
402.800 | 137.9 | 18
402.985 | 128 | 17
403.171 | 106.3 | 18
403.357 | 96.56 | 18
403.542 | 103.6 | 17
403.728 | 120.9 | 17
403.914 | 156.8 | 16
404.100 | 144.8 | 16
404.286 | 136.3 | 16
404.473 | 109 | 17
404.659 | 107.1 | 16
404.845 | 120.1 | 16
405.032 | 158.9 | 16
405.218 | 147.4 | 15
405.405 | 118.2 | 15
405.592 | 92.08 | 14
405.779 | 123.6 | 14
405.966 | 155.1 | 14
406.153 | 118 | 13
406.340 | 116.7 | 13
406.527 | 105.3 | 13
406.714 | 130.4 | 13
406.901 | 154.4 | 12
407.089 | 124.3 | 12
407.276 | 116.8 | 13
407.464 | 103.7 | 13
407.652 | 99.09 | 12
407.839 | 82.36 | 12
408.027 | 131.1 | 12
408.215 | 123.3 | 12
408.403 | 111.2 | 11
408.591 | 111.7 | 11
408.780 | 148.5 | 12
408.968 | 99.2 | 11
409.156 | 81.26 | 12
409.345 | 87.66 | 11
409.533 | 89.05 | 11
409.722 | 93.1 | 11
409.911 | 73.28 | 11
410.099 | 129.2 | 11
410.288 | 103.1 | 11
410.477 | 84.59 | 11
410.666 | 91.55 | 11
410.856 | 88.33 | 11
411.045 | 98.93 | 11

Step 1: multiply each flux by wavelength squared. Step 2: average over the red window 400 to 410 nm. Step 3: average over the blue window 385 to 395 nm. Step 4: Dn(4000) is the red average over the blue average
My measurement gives 1.30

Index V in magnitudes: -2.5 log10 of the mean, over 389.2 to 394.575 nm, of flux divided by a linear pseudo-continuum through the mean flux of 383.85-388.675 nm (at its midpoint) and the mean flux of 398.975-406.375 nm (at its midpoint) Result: 0.13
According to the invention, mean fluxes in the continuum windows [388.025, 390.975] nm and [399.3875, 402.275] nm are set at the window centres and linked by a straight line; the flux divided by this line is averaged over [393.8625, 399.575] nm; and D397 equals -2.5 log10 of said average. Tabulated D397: 0.11 mag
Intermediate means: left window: 90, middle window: 103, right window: 128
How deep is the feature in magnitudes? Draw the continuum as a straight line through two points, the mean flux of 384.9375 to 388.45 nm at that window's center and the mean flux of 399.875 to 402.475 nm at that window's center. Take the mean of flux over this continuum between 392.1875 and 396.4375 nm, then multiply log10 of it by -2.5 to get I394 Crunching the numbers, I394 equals 0.22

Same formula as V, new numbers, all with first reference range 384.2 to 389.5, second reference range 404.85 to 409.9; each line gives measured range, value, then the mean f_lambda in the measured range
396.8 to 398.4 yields 0.232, 87.4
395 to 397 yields 0.114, 96.2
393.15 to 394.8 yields 0.127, 93.8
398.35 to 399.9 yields -0.126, 123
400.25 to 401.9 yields -0.184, 131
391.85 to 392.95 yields 0.033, 101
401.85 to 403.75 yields -0.099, 123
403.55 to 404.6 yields -0.154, 130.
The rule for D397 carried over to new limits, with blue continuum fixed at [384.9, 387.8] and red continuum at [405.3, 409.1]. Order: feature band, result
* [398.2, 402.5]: -0.097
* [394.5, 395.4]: 0.018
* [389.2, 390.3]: 0.208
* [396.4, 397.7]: 0.417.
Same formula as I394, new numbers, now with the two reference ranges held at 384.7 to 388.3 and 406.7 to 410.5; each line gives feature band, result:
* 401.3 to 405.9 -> -0.17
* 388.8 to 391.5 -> 0.14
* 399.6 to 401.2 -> -0.16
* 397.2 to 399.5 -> 0.01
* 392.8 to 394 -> 0.38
